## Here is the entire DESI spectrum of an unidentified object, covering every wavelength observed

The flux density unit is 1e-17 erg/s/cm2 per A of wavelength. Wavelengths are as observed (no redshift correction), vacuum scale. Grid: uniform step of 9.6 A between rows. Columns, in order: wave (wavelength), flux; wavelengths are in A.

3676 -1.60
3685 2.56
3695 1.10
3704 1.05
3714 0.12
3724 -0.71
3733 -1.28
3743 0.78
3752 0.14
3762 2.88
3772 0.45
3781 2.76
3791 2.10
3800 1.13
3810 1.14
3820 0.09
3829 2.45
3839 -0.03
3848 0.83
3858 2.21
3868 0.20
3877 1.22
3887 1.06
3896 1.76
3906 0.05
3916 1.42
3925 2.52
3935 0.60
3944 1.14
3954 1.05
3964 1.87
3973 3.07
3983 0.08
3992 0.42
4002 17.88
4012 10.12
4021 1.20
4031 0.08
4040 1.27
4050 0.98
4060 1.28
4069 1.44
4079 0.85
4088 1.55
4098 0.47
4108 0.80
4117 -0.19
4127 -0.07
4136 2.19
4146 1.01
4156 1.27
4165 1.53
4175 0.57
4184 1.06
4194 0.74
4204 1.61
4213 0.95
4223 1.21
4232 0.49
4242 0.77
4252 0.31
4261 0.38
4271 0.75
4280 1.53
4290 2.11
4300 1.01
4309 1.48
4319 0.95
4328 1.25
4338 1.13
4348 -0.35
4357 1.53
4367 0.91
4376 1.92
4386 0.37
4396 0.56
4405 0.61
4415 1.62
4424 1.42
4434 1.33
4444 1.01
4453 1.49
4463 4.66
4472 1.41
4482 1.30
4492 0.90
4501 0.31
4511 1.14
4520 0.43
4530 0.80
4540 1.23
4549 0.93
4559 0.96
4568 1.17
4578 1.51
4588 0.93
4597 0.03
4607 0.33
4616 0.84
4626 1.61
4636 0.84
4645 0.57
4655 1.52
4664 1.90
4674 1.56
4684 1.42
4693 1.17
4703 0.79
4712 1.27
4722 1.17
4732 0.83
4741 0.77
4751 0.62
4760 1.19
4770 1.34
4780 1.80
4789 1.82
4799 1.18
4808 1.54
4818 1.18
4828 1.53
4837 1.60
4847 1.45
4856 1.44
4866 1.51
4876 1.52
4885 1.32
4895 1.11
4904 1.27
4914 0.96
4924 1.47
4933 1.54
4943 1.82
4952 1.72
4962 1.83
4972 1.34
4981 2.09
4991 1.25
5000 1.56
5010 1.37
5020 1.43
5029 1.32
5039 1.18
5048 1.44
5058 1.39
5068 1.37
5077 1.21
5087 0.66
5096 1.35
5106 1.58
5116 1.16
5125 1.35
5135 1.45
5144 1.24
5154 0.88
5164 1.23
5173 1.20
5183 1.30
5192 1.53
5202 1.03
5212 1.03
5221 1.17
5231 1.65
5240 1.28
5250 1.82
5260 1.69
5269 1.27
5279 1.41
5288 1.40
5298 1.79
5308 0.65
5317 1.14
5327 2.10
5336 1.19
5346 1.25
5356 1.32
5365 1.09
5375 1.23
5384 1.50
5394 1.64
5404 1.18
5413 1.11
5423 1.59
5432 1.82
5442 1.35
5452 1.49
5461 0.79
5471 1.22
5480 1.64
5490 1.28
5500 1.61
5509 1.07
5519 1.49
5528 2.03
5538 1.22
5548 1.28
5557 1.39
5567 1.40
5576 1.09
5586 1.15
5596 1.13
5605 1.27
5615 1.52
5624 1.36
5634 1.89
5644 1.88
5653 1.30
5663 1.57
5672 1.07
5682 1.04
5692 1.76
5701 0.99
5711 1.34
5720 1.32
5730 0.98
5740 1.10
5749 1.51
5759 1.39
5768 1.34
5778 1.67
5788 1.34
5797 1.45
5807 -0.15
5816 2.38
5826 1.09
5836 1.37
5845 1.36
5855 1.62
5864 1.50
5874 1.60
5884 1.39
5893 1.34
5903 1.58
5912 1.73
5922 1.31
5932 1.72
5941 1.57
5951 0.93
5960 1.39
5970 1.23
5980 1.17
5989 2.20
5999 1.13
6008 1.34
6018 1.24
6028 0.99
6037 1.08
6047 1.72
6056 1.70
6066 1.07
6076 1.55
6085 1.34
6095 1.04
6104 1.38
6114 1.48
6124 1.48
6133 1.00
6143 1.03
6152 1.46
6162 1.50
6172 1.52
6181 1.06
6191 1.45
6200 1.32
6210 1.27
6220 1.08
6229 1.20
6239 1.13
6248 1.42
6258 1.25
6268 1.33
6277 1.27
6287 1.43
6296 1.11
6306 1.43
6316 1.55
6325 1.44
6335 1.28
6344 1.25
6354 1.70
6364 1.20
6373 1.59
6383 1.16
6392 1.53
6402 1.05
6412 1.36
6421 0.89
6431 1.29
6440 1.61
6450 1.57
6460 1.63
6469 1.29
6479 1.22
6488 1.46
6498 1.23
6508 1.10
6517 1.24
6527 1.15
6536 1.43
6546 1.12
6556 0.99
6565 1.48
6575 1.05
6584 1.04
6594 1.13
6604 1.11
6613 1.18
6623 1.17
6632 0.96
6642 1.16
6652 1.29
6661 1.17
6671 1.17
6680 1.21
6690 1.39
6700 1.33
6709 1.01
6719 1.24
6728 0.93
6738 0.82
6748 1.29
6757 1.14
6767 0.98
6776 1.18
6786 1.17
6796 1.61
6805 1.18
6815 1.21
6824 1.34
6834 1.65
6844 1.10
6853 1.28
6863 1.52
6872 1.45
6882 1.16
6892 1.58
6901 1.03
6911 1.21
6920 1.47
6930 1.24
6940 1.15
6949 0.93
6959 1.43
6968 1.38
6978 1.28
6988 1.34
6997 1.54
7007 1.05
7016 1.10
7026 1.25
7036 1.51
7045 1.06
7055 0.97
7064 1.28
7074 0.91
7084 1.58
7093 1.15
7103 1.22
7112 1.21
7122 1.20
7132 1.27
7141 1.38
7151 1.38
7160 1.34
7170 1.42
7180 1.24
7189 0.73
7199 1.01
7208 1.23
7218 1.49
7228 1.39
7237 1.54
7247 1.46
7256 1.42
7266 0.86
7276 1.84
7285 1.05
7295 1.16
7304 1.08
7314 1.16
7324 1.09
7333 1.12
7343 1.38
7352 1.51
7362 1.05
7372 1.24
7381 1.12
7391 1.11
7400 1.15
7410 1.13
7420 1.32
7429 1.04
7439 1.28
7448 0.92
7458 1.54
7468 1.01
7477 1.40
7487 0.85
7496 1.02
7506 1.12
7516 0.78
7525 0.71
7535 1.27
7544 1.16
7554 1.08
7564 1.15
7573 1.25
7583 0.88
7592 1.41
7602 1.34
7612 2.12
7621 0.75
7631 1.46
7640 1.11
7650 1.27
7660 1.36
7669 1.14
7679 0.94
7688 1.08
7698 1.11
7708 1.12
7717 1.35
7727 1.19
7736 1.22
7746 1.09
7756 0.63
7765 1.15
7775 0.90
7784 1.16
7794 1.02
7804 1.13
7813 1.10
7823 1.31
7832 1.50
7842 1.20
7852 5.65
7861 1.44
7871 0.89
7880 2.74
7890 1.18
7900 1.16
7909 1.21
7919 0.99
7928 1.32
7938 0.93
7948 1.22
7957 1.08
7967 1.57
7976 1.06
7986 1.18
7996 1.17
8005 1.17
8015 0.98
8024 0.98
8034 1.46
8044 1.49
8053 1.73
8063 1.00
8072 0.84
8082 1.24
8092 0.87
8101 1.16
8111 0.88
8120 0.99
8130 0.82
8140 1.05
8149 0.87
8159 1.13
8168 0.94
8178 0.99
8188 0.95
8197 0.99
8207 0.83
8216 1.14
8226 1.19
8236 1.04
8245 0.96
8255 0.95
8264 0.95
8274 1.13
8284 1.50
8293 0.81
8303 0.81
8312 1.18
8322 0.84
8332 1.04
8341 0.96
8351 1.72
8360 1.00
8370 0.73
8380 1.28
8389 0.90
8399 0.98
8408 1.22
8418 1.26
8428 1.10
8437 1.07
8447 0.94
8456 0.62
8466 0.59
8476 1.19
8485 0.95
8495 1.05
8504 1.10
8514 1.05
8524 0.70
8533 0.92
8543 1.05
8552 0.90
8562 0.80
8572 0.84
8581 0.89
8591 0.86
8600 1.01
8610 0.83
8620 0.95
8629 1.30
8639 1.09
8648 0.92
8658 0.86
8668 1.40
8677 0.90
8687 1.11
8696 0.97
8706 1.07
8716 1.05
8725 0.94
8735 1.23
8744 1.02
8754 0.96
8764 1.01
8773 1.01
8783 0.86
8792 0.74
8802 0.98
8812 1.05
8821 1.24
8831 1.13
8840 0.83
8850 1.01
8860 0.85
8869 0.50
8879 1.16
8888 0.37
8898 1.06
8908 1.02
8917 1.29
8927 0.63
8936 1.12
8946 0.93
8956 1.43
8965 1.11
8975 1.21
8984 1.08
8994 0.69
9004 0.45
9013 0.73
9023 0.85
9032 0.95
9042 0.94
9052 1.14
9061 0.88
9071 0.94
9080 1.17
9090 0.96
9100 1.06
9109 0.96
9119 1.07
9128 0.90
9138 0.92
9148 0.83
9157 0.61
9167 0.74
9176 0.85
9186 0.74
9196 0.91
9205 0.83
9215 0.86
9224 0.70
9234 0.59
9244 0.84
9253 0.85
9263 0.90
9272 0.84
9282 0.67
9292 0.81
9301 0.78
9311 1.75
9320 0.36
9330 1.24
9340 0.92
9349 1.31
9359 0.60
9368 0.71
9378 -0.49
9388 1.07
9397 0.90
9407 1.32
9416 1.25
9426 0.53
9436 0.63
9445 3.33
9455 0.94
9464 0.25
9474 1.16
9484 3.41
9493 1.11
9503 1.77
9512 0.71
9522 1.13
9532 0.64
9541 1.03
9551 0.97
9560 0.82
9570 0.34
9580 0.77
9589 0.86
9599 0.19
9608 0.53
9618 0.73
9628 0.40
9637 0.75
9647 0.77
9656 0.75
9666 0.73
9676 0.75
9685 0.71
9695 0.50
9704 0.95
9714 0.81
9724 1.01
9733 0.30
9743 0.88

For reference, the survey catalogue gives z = 0.20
